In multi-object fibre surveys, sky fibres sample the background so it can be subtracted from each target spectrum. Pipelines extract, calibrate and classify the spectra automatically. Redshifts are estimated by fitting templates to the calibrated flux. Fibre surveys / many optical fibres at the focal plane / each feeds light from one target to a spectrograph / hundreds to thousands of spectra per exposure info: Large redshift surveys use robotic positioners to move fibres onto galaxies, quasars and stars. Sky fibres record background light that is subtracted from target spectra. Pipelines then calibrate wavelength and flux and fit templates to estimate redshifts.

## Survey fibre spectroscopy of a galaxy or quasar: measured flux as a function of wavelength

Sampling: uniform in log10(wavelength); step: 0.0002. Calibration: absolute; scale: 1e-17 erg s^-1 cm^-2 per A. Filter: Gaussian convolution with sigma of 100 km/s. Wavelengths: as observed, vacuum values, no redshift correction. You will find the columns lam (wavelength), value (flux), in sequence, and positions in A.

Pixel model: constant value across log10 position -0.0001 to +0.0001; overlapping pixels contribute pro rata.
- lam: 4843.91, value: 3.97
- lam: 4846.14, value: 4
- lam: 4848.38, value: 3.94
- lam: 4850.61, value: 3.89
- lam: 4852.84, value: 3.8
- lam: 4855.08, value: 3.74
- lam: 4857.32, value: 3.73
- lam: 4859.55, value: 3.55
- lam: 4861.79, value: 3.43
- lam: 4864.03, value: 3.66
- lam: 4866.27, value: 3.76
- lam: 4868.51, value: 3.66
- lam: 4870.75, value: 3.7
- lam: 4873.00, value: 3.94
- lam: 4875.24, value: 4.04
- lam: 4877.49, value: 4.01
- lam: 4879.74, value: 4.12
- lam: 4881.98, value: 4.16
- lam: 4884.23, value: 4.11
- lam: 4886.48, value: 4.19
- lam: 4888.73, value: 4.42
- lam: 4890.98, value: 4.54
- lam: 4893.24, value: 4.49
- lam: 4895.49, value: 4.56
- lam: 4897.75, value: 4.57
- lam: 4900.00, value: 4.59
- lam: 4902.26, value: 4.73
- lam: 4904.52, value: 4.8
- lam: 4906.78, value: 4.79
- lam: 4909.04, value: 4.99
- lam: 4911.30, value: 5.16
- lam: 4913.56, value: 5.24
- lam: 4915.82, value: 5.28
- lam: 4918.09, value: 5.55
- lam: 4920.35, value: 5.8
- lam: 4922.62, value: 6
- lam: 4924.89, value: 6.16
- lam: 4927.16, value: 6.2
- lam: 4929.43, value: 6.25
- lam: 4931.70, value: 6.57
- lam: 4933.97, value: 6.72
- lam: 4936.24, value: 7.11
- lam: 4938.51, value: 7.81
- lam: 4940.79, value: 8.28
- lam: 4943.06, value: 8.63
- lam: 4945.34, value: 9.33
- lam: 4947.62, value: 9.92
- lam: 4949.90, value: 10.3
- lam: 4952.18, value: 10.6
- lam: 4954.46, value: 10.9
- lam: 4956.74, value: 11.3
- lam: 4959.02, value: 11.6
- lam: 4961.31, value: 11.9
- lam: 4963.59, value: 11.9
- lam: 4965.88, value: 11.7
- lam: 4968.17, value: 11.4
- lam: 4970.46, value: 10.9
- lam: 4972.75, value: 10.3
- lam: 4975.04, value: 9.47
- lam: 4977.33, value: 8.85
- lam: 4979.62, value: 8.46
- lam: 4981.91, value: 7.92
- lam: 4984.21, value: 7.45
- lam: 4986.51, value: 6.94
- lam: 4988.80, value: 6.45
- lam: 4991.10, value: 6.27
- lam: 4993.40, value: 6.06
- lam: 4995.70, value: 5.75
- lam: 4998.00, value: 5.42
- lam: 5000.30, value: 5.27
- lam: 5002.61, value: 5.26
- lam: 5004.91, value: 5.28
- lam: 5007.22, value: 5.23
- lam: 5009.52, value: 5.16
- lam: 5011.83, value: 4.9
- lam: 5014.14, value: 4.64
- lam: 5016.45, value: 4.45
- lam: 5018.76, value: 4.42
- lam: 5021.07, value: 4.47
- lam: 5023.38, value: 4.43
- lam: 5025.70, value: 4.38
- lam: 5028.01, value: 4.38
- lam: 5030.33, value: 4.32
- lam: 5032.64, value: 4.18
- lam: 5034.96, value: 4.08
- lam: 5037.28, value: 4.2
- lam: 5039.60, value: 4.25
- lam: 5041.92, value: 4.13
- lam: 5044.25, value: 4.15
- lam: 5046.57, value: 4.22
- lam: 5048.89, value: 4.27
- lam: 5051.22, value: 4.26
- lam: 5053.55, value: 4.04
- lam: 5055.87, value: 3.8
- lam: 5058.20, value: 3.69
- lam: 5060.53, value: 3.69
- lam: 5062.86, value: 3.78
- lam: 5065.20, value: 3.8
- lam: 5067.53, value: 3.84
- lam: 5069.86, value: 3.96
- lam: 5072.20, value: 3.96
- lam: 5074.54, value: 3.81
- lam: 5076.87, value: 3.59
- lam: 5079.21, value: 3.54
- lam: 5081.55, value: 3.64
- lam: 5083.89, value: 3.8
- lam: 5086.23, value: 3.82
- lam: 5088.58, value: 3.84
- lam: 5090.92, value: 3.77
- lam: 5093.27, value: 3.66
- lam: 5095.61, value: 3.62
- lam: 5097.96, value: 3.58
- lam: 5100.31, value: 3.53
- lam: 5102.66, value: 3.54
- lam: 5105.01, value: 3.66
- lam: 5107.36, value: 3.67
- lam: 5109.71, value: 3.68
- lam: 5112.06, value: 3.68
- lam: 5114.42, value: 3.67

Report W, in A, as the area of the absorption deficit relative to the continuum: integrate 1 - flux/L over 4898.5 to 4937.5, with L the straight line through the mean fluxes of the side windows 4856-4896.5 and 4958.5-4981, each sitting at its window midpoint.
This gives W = 7.38 A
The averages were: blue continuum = 4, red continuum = 10.6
